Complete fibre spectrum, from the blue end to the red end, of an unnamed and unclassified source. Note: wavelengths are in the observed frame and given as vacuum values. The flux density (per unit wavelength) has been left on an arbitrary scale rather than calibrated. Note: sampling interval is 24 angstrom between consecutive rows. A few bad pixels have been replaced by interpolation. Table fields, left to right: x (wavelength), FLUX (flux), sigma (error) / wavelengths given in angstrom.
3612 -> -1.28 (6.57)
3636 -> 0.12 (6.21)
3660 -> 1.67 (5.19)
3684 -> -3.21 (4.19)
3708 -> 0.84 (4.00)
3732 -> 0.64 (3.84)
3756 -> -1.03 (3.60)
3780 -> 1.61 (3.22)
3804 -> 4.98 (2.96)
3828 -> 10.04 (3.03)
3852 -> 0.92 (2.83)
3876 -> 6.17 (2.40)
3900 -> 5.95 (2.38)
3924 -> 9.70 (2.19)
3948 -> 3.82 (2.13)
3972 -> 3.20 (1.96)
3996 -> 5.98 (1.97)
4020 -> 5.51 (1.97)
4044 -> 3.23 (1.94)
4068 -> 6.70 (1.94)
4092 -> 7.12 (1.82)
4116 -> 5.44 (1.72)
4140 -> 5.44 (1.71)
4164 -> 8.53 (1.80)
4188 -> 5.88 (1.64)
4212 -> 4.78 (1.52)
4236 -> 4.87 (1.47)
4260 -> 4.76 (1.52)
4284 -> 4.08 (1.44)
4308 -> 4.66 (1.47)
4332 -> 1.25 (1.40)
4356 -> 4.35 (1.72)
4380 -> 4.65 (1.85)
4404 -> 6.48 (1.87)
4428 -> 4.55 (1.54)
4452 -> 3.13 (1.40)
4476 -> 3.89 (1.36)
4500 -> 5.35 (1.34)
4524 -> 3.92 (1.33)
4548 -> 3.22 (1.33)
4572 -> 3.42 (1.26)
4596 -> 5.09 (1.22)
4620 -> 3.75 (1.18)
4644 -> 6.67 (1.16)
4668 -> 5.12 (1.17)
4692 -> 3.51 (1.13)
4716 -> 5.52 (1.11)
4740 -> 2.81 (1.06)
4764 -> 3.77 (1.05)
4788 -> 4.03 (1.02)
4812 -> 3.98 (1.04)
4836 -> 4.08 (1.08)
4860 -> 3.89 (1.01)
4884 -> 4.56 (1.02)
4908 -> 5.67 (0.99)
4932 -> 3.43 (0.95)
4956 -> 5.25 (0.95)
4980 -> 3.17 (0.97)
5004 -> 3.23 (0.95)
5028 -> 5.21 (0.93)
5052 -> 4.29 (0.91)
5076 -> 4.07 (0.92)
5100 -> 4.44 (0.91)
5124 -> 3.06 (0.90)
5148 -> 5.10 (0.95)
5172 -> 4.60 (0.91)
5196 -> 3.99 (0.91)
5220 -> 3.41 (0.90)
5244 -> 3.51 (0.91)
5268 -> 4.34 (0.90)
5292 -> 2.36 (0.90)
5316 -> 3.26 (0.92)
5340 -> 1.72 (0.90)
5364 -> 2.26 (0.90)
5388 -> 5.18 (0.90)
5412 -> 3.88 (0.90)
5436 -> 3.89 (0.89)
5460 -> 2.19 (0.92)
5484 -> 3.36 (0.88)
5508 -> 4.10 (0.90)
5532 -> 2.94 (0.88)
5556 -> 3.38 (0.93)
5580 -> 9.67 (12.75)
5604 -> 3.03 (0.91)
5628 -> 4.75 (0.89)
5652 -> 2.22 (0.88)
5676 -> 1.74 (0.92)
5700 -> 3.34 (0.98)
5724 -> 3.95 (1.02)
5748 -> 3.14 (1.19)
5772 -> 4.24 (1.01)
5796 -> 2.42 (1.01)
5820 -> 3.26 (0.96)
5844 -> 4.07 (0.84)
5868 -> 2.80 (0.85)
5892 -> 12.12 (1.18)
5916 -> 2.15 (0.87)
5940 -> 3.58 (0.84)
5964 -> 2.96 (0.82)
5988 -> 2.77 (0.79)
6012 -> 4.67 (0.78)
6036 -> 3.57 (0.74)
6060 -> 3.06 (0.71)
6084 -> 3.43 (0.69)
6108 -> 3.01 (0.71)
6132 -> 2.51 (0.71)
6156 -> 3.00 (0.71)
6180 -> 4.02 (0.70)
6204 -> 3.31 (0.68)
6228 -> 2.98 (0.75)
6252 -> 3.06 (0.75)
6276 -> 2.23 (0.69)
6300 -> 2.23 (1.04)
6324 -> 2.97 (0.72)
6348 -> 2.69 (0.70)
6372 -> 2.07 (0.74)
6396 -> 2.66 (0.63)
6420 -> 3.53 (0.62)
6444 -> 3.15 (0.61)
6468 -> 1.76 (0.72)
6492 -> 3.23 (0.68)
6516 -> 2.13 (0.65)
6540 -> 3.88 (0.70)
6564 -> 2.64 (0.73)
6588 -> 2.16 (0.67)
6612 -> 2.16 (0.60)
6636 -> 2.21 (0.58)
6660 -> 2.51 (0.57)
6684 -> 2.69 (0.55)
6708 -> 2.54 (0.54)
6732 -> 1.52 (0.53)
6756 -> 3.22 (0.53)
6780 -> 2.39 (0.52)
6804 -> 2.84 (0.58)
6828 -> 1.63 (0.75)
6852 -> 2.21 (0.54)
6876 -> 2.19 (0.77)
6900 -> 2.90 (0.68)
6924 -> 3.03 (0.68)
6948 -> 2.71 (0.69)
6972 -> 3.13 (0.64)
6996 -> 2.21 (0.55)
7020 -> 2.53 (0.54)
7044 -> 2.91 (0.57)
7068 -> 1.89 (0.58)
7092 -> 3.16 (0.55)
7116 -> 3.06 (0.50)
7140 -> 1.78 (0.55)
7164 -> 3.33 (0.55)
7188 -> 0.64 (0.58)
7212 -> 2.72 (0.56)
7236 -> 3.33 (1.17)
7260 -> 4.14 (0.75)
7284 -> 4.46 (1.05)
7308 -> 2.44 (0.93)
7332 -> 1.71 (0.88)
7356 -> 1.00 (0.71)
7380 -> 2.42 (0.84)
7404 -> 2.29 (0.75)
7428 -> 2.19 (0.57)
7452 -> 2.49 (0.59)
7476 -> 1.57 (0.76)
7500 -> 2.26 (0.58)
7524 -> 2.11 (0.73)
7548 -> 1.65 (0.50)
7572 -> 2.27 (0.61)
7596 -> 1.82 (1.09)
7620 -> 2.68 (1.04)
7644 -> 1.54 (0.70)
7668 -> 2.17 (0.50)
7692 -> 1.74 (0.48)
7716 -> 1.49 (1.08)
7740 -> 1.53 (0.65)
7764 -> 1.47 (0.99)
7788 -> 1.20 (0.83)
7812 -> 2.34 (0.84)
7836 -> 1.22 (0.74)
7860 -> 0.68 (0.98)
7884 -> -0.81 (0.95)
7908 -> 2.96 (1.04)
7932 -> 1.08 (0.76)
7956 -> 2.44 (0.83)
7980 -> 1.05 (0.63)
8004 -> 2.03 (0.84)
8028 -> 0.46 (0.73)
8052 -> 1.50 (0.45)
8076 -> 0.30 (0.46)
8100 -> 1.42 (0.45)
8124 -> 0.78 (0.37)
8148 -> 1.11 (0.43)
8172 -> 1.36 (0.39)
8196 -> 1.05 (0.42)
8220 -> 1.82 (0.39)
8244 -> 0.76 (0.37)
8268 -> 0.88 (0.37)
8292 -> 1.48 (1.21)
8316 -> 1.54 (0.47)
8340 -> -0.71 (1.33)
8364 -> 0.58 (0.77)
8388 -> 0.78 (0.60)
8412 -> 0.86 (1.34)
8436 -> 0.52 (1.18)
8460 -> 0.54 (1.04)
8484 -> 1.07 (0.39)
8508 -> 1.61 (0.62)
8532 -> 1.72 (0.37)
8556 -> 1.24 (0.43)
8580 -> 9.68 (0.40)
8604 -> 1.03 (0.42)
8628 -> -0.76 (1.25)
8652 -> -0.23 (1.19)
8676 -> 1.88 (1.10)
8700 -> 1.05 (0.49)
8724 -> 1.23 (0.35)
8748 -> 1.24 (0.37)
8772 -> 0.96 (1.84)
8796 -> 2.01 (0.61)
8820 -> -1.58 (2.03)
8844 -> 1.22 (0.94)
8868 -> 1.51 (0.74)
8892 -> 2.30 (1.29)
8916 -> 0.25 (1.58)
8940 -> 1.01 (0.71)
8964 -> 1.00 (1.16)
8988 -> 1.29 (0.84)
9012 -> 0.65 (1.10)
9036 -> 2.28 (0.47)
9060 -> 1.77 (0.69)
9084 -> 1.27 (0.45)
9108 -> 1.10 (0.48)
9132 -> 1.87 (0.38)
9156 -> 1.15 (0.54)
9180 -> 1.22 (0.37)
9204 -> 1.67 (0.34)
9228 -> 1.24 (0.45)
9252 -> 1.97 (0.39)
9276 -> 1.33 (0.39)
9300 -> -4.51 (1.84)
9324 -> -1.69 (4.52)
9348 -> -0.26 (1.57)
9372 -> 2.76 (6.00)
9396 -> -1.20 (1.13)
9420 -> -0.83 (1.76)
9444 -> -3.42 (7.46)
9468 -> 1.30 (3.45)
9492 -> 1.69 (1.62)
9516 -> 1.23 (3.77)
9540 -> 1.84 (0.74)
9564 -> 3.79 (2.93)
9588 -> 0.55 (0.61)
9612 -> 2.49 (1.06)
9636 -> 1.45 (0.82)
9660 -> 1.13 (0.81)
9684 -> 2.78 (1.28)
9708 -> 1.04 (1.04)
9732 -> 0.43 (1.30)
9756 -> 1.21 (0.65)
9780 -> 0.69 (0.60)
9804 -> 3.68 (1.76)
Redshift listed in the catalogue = 1.30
